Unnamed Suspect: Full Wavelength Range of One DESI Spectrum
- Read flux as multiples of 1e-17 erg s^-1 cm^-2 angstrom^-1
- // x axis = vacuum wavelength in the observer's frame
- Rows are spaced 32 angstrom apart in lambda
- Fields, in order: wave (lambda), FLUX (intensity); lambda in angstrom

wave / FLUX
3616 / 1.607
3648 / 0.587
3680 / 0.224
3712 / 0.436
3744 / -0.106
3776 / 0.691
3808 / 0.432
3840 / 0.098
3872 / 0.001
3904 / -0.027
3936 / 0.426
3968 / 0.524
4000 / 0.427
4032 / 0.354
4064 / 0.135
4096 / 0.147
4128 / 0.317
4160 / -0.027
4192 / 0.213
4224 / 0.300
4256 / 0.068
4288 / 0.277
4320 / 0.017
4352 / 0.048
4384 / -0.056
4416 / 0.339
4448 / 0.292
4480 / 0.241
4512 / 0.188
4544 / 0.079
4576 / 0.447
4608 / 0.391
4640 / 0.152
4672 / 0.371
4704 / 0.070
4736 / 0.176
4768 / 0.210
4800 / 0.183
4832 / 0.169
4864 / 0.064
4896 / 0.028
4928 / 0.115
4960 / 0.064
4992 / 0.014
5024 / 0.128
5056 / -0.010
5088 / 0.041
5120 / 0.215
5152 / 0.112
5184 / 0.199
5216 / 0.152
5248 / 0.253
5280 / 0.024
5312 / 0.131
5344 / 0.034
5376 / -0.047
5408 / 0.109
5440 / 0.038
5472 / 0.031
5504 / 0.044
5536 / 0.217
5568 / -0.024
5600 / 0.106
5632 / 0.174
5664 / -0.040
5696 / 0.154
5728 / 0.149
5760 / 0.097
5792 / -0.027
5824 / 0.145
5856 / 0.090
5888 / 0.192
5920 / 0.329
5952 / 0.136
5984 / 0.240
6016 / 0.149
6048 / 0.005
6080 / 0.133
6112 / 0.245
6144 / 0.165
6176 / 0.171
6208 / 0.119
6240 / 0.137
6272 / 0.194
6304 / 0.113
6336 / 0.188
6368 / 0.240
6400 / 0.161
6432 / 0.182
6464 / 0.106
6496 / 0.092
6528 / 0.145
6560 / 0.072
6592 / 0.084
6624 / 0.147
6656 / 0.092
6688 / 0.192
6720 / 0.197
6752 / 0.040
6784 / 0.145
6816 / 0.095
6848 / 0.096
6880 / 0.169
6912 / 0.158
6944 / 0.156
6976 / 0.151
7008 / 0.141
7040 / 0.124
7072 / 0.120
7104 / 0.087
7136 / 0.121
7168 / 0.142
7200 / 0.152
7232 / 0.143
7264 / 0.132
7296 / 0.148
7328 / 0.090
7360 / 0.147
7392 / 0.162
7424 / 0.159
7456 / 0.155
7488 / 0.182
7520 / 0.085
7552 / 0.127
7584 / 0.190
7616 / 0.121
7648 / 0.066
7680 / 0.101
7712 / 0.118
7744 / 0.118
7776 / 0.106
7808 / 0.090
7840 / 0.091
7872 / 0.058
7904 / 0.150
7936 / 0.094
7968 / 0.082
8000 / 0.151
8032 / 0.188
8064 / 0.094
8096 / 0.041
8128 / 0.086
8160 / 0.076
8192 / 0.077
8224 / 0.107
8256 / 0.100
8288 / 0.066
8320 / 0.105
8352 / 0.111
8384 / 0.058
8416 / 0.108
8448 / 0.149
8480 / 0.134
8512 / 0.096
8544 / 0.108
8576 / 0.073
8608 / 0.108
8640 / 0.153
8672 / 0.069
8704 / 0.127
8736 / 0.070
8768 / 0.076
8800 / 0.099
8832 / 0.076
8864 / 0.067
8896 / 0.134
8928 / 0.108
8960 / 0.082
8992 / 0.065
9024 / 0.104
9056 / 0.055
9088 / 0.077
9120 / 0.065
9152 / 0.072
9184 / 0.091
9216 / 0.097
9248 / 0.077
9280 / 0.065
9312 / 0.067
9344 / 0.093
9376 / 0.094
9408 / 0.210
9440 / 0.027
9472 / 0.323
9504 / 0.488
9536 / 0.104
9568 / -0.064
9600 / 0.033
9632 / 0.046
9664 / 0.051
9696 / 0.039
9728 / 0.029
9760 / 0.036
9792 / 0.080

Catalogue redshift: 1.54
